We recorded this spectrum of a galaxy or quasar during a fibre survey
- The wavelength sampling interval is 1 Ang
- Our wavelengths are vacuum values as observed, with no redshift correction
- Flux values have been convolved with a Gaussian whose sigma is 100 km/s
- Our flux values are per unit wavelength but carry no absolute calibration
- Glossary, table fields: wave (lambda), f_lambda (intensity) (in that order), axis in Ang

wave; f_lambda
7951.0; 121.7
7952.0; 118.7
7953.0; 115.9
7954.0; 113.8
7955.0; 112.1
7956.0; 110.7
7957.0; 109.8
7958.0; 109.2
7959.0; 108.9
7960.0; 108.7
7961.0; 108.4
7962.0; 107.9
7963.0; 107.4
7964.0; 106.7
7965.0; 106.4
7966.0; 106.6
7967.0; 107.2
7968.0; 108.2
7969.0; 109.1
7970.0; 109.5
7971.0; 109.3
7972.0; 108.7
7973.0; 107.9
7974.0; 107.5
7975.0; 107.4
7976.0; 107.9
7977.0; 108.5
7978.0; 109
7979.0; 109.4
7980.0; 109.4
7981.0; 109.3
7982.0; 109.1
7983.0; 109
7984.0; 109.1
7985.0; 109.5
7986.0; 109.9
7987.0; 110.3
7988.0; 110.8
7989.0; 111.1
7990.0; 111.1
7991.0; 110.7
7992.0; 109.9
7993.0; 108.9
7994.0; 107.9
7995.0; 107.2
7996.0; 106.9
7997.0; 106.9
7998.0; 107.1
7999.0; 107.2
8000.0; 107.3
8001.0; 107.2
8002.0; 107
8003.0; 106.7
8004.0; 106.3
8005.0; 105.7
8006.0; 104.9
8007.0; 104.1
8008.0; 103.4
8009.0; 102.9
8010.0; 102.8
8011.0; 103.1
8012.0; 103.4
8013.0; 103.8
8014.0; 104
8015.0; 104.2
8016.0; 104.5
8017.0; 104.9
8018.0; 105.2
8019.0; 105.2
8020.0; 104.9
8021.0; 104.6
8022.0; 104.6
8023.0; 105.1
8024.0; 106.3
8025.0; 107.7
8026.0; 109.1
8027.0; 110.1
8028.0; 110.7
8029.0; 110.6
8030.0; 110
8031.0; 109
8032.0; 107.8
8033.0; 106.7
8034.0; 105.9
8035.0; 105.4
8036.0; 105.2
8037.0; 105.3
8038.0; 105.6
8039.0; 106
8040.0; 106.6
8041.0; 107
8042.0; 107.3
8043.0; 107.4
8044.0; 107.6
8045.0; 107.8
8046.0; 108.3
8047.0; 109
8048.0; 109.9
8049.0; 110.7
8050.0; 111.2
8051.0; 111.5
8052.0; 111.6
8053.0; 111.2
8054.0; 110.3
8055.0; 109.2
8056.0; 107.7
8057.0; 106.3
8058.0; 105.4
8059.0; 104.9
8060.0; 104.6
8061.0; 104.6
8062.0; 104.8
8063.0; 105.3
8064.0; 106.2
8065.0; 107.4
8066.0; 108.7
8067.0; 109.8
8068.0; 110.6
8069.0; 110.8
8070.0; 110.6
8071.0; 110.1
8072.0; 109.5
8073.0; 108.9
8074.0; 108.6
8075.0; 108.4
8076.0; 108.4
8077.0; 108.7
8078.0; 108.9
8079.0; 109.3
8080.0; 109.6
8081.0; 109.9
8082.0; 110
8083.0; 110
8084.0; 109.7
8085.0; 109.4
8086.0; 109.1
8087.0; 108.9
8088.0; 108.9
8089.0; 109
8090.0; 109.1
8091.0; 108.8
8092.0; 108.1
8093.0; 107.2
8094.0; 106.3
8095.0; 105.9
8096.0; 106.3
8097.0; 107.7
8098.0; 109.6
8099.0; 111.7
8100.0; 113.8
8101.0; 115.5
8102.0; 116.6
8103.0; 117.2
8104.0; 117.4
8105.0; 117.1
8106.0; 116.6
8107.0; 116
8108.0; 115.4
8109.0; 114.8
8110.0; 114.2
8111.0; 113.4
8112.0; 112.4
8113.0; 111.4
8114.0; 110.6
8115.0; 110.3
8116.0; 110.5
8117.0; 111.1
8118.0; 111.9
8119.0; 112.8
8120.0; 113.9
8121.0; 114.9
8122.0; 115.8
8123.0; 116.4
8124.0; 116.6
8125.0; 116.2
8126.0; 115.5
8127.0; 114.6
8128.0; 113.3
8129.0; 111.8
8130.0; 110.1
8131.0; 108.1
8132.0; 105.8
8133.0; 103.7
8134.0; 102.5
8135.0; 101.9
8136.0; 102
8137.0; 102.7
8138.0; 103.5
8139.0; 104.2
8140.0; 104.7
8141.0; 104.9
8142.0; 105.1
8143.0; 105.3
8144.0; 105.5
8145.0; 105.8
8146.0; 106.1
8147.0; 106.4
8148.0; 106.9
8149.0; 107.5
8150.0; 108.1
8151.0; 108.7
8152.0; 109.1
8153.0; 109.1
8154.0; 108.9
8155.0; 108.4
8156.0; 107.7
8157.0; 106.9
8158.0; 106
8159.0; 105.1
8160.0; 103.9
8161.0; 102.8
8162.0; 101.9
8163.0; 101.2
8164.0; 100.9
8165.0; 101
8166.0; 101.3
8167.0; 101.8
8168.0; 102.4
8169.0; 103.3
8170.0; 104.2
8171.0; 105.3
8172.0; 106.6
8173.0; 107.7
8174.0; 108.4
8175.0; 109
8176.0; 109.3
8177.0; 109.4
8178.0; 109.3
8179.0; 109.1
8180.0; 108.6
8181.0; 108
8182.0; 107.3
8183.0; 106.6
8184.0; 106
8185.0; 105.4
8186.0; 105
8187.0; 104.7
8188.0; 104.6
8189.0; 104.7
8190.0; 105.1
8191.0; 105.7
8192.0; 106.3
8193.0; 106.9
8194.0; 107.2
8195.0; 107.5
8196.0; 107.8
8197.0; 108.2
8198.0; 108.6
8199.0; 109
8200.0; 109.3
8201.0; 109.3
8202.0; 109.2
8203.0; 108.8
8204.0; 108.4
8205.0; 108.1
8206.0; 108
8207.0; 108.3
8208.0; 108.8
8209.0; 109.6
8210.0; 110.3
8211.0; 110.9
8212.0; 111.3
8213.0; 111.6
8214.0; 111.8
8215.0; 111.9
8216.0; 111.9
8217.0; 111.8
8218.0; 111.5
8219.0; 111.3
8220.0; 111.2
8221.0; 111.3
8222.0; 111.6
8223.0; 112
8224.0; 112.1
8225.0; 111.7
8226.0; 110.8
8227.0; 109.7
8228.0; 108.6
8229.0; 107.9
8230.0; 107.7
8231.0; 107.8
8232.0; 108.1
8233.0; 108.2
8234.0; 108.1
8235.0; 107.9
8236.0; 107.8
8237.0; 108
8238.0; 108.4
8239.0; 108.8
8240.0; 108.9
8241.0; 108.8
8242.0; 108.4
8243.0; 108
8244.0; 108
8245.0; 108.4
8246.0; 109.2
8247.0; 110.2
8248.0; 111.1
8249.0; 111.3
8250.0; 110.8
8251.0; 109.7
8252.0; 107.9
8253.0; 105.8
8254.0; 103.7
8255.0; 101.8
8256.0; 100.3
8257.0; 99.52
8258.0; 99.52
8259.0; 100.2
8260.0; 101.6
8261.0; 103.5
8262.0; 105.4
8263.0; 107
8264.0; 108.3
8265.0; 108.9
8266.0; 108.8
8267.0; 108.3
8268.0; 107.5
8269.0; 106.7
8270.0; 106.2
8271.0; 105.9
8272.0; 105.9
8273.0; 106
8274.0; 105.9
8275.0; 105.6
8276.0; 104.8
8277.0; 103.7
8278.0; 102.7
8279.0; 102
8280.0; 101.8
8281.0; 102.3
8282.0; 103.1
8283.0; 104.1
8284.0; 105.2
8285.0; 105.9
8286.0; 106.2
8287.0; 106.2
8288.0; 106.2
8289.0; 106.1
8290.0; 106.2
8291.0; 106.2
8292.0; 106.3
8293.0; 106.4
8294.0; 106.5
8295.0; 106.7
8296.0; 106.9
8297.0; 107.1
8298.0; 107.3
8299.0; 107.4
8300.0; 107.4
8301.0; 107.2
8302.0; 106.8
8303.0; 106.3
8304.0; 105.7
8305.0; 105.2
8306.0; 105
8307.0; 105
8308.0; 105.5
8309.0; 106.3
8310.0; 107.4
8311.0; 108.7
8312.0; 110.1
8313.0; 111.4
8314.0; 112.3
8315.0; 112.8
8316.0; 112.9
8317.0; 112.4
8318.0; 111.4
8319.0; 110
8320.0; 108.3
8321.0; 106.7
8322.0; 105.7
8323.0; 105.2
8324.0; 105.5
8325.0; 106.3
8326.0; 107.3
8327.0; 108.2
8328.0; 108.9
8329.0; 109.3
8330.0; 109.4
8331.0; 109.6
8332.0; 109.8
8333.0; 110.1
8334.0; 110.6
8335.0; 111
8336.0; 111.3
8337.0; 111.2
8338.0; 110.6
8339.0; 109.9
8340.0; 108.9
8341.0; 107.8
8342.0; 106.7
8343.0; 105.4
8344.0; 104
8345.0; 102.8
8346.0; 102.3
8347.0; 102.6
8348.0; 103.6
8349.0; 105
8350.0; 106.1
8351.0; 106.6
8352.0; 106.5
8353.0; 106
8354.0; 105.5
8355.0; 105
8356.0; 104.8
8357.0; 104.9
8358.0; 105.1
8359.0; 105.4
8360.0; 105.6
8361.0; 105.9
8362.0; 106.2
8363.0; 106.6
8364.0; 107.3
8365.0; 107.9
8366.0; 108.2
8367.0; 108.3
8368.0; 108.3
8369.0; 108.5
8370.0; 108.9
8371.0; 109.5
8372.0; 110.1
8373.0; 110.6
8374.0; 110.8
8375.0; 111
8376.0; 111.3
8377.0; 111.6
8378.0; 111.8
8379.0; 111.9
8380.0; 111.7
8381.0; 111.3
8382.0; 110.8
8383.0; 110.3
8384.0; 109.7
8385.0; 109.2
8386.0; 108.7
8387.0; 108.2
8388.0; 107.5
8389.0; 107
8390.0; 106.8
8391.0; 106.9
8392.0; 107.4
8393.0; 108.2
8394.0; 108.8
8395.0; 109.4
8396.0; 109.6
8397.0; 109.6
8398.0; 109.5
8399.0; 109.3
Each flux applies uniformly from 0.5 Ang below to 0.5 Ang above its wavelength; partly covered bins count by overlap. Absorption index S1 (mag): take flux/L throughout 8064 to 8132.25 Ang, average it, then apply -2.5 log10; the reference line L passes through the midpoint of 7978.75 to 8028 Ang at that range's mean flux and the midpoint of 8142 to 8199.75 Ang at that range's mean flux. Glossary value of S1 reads -0.05 mag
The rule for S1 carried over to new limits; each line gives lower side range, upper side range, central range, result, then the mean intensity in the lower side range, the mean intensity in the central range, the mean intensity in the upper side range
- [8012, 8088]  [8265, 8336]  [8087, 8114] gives -0.04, 108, 112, 107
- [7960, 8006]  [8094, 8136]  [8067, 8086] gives 0.01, 108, 110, 112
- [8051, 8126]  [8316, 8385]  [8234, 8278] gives 0.02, 111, 107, 108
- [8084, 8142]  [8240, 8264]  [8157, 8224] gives 0.01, 111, 107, 106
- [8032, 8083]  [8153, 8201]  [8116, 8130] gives -0.07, 108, 114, 106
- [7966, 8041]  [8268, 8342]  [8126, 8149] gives 0.01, 107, 106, 107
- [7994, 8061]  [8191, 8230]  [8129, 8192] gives 0.03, 107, 106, 110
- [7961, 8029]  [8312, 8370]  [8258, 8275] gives 0.02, 107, 106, 108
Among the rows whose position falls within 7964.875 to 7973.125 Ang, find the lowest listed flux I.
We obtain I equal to 106.4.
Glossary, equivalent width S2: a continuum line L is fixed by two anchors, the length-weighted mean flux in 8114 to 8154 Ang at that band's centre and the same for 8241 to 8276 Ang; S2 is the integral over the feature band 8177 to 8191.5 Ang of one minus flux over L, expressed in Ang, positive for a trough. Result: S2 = 0.17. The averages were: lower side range 109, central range 107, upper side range 106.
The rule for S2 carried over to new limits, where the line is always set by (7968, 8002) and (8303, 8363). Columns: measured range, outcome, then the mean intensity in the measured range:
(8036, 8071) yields 0.2 Ang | 108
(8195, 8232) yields -0.7 Ang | 110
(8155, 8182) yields 0.6 Ang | 106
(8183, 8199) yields 0.2 Ang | 106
